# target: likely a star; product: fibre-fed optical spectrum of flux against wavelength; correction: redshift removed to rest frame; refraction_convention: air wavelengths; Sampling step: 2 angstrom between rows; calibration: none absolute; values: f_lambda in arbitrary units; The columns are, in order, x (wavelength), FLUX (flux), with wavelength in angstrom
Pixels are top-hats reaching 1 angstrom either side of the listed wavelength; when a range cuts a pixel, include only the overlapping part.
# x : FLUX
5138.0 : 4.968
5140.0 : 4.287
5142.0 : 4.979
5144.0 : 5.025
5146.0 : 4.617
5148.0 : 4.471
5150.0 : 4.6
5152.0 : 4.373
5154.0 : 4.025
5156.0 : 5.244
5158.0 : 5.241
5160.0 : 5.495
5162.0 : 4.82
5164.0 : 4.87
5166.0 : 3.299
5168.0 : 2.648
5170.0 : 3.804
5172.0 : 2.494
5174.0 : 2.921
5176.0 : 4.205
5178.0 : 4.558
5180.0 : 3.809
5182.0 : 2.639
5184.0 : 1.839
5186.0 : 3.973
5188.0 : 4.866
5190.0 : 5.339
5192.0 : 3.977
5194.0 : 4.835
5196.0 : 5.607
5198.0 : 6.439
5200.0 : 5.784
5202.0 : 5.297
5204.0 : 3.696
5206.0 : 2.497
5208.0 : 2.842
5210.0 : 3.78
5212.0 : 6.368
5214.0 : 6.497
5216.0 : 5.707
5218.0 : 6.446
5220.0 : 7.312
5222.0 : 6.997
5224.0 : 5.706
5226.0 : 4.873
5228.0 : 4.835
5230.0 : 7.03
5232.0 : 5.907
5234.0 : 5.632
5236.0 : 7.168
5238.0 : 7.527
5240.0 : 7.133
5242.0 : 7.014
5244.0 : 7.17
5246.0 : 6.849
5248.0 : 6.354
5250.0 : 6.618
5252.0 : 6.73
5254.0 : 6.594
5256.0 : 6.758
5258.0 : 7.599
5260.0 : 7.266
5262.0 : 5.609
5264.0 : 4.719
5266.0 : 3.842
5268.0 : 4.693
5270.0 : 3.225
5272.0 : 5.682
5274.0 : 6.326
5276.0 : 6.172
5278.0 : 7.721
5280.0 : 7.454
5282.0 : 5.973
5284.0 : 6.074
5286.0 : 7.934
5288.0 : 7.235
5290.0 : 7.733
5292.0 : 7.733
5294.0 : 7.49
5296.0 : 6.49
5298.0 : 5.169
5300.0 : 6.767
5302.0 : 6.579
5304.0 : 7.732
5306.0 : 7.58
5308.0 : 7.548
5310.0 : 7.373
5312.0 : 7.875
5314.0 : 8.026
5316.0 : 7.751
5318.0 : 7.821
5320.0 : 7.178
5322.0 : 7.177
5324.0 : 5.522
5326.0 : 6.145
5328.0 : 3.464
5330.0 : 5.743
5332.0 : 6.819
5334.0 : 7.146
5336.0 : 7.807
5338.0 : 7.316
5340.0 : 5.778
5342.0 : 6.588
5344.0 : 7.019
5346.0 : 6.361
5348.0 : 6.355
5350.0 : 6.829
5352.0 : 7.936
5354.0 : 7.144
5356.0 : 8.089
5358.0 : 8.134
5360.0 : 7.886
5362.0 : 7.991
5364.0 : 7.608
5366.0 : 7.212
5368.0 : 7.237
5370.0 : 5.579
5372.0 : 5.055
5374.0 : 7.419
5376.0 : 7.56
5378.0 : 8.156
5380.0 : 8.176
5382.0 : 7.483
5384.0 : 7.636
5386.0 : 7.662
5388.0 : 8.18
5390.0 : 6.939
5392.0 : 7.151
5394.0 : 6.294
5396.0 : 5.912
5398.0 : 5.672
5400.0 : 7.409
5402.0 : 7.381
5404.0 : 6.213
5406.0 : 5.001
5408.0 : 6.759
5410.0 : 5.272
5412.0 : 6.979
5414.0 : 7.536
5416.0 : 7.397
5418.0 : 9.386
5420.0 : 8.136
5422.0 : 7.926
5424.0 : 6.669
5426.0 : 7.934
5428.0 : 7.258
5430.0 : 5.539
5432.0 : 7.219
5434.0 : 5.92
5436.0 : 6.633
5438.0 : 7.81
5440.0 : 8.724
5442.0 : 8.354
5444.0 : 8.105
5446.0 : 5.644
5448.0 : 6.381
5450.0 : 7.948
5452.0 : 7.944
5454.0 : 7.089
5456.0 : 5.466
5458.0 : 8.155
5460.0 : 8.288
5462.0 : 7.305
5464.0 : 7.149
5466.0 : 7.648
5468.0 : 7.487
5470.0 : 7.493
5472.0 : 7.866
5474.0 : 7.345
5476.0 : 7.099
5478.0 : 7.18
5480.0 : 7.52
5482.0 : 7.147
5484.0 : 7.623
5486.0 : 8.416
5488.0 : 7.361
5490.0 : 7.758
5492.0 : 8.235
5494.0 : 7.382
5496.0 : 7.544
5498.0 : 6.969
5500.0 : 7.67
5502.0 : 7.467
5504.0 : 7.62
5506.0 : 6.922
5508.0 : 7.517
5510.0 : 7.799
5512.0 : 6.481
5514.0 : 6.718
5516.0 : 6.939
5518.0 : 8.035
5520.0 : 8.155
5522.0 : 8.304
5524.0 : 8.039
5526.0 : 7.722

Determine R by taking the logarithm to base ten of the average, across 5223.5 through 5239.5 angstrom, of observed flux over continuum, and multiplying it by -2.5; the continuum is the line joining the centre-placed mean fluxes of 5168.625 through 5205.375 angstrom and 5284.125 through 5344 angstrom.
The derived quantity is -0.19 mag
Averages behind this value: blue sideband 4.19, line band 6.13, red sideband 6.94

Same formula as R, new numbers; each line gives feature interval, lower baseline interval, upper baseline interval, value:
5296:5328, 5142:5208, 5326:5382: -0.10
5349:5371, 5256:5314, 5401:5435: -0.09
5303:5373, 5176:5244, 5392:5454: -0.11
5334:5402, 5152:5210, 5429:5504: -0.14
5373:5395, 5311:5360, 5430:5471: -0.06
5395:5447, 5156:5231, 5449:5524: -0.02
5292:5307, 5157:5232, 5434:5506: -0.20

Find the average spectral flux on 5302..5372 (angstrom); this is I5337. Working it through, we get 7.02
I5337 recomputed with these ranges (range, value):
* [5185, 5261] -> 5.87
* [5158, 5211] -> 4.11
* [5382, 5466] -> 7.14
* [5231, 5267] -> 6.47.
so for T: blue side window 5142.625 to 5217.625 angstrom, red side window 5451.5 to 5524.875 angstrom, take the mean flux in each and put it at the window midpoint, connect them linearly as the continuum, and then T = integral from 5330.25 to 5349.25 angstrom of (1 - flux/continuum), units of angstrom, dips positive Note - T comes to -2.4 angstrom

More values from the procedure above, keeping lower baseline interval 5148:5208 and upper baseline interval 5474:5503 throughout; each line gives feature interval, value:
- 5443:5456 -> 0.10 angstrom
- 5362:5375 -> -1.13 angstrom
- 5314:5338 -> -3.70 angstrom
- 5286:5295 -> -3.60 angstrom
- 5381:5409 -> -1.35 angstrom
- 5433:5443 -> -0.71 angstrom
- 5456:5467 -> -0.41 angstrom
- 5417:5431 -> -1.47 angstrom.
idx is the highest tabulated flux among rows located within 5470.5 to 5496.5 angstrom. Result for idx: 8.416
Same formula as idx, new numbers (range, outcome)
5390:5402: 7.409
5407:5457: 9.386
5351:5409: 8.18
